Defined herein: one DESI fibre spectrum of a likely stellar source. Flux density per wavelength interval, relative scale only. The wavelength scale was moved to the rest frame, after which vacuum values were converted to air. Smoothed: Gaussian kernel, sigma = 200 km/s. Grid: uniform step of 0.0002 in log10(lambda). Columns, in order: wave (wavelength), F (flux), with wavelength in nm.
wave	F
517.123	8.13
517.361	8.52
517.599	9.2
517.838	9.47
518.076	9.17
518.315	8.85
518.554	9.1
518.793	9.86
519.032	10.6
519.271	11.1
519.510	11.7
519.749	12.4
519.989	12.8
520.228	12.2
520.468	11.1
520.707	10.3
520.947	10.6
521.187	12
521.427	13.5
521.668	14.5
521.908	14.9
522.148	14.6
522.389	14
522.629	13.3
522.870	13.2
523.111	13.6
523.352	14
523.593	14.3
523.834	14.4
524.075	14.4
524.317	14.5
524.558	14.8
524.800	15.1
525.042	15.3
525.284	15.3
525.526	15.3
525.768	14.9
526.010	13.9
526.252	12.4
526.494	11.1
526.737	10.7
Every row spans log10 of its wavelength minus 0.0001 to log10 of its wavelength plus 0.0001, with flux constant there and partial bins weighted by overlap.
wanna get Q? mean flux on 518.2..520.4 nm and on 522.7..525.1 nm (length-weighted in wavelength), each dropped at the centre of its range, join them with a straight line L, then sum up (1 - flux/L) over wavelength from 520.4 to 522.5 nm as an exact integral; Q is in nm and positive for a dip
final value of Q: -0.05 nm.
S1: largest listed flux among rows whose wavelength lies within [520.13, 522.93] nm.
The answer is 14.9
